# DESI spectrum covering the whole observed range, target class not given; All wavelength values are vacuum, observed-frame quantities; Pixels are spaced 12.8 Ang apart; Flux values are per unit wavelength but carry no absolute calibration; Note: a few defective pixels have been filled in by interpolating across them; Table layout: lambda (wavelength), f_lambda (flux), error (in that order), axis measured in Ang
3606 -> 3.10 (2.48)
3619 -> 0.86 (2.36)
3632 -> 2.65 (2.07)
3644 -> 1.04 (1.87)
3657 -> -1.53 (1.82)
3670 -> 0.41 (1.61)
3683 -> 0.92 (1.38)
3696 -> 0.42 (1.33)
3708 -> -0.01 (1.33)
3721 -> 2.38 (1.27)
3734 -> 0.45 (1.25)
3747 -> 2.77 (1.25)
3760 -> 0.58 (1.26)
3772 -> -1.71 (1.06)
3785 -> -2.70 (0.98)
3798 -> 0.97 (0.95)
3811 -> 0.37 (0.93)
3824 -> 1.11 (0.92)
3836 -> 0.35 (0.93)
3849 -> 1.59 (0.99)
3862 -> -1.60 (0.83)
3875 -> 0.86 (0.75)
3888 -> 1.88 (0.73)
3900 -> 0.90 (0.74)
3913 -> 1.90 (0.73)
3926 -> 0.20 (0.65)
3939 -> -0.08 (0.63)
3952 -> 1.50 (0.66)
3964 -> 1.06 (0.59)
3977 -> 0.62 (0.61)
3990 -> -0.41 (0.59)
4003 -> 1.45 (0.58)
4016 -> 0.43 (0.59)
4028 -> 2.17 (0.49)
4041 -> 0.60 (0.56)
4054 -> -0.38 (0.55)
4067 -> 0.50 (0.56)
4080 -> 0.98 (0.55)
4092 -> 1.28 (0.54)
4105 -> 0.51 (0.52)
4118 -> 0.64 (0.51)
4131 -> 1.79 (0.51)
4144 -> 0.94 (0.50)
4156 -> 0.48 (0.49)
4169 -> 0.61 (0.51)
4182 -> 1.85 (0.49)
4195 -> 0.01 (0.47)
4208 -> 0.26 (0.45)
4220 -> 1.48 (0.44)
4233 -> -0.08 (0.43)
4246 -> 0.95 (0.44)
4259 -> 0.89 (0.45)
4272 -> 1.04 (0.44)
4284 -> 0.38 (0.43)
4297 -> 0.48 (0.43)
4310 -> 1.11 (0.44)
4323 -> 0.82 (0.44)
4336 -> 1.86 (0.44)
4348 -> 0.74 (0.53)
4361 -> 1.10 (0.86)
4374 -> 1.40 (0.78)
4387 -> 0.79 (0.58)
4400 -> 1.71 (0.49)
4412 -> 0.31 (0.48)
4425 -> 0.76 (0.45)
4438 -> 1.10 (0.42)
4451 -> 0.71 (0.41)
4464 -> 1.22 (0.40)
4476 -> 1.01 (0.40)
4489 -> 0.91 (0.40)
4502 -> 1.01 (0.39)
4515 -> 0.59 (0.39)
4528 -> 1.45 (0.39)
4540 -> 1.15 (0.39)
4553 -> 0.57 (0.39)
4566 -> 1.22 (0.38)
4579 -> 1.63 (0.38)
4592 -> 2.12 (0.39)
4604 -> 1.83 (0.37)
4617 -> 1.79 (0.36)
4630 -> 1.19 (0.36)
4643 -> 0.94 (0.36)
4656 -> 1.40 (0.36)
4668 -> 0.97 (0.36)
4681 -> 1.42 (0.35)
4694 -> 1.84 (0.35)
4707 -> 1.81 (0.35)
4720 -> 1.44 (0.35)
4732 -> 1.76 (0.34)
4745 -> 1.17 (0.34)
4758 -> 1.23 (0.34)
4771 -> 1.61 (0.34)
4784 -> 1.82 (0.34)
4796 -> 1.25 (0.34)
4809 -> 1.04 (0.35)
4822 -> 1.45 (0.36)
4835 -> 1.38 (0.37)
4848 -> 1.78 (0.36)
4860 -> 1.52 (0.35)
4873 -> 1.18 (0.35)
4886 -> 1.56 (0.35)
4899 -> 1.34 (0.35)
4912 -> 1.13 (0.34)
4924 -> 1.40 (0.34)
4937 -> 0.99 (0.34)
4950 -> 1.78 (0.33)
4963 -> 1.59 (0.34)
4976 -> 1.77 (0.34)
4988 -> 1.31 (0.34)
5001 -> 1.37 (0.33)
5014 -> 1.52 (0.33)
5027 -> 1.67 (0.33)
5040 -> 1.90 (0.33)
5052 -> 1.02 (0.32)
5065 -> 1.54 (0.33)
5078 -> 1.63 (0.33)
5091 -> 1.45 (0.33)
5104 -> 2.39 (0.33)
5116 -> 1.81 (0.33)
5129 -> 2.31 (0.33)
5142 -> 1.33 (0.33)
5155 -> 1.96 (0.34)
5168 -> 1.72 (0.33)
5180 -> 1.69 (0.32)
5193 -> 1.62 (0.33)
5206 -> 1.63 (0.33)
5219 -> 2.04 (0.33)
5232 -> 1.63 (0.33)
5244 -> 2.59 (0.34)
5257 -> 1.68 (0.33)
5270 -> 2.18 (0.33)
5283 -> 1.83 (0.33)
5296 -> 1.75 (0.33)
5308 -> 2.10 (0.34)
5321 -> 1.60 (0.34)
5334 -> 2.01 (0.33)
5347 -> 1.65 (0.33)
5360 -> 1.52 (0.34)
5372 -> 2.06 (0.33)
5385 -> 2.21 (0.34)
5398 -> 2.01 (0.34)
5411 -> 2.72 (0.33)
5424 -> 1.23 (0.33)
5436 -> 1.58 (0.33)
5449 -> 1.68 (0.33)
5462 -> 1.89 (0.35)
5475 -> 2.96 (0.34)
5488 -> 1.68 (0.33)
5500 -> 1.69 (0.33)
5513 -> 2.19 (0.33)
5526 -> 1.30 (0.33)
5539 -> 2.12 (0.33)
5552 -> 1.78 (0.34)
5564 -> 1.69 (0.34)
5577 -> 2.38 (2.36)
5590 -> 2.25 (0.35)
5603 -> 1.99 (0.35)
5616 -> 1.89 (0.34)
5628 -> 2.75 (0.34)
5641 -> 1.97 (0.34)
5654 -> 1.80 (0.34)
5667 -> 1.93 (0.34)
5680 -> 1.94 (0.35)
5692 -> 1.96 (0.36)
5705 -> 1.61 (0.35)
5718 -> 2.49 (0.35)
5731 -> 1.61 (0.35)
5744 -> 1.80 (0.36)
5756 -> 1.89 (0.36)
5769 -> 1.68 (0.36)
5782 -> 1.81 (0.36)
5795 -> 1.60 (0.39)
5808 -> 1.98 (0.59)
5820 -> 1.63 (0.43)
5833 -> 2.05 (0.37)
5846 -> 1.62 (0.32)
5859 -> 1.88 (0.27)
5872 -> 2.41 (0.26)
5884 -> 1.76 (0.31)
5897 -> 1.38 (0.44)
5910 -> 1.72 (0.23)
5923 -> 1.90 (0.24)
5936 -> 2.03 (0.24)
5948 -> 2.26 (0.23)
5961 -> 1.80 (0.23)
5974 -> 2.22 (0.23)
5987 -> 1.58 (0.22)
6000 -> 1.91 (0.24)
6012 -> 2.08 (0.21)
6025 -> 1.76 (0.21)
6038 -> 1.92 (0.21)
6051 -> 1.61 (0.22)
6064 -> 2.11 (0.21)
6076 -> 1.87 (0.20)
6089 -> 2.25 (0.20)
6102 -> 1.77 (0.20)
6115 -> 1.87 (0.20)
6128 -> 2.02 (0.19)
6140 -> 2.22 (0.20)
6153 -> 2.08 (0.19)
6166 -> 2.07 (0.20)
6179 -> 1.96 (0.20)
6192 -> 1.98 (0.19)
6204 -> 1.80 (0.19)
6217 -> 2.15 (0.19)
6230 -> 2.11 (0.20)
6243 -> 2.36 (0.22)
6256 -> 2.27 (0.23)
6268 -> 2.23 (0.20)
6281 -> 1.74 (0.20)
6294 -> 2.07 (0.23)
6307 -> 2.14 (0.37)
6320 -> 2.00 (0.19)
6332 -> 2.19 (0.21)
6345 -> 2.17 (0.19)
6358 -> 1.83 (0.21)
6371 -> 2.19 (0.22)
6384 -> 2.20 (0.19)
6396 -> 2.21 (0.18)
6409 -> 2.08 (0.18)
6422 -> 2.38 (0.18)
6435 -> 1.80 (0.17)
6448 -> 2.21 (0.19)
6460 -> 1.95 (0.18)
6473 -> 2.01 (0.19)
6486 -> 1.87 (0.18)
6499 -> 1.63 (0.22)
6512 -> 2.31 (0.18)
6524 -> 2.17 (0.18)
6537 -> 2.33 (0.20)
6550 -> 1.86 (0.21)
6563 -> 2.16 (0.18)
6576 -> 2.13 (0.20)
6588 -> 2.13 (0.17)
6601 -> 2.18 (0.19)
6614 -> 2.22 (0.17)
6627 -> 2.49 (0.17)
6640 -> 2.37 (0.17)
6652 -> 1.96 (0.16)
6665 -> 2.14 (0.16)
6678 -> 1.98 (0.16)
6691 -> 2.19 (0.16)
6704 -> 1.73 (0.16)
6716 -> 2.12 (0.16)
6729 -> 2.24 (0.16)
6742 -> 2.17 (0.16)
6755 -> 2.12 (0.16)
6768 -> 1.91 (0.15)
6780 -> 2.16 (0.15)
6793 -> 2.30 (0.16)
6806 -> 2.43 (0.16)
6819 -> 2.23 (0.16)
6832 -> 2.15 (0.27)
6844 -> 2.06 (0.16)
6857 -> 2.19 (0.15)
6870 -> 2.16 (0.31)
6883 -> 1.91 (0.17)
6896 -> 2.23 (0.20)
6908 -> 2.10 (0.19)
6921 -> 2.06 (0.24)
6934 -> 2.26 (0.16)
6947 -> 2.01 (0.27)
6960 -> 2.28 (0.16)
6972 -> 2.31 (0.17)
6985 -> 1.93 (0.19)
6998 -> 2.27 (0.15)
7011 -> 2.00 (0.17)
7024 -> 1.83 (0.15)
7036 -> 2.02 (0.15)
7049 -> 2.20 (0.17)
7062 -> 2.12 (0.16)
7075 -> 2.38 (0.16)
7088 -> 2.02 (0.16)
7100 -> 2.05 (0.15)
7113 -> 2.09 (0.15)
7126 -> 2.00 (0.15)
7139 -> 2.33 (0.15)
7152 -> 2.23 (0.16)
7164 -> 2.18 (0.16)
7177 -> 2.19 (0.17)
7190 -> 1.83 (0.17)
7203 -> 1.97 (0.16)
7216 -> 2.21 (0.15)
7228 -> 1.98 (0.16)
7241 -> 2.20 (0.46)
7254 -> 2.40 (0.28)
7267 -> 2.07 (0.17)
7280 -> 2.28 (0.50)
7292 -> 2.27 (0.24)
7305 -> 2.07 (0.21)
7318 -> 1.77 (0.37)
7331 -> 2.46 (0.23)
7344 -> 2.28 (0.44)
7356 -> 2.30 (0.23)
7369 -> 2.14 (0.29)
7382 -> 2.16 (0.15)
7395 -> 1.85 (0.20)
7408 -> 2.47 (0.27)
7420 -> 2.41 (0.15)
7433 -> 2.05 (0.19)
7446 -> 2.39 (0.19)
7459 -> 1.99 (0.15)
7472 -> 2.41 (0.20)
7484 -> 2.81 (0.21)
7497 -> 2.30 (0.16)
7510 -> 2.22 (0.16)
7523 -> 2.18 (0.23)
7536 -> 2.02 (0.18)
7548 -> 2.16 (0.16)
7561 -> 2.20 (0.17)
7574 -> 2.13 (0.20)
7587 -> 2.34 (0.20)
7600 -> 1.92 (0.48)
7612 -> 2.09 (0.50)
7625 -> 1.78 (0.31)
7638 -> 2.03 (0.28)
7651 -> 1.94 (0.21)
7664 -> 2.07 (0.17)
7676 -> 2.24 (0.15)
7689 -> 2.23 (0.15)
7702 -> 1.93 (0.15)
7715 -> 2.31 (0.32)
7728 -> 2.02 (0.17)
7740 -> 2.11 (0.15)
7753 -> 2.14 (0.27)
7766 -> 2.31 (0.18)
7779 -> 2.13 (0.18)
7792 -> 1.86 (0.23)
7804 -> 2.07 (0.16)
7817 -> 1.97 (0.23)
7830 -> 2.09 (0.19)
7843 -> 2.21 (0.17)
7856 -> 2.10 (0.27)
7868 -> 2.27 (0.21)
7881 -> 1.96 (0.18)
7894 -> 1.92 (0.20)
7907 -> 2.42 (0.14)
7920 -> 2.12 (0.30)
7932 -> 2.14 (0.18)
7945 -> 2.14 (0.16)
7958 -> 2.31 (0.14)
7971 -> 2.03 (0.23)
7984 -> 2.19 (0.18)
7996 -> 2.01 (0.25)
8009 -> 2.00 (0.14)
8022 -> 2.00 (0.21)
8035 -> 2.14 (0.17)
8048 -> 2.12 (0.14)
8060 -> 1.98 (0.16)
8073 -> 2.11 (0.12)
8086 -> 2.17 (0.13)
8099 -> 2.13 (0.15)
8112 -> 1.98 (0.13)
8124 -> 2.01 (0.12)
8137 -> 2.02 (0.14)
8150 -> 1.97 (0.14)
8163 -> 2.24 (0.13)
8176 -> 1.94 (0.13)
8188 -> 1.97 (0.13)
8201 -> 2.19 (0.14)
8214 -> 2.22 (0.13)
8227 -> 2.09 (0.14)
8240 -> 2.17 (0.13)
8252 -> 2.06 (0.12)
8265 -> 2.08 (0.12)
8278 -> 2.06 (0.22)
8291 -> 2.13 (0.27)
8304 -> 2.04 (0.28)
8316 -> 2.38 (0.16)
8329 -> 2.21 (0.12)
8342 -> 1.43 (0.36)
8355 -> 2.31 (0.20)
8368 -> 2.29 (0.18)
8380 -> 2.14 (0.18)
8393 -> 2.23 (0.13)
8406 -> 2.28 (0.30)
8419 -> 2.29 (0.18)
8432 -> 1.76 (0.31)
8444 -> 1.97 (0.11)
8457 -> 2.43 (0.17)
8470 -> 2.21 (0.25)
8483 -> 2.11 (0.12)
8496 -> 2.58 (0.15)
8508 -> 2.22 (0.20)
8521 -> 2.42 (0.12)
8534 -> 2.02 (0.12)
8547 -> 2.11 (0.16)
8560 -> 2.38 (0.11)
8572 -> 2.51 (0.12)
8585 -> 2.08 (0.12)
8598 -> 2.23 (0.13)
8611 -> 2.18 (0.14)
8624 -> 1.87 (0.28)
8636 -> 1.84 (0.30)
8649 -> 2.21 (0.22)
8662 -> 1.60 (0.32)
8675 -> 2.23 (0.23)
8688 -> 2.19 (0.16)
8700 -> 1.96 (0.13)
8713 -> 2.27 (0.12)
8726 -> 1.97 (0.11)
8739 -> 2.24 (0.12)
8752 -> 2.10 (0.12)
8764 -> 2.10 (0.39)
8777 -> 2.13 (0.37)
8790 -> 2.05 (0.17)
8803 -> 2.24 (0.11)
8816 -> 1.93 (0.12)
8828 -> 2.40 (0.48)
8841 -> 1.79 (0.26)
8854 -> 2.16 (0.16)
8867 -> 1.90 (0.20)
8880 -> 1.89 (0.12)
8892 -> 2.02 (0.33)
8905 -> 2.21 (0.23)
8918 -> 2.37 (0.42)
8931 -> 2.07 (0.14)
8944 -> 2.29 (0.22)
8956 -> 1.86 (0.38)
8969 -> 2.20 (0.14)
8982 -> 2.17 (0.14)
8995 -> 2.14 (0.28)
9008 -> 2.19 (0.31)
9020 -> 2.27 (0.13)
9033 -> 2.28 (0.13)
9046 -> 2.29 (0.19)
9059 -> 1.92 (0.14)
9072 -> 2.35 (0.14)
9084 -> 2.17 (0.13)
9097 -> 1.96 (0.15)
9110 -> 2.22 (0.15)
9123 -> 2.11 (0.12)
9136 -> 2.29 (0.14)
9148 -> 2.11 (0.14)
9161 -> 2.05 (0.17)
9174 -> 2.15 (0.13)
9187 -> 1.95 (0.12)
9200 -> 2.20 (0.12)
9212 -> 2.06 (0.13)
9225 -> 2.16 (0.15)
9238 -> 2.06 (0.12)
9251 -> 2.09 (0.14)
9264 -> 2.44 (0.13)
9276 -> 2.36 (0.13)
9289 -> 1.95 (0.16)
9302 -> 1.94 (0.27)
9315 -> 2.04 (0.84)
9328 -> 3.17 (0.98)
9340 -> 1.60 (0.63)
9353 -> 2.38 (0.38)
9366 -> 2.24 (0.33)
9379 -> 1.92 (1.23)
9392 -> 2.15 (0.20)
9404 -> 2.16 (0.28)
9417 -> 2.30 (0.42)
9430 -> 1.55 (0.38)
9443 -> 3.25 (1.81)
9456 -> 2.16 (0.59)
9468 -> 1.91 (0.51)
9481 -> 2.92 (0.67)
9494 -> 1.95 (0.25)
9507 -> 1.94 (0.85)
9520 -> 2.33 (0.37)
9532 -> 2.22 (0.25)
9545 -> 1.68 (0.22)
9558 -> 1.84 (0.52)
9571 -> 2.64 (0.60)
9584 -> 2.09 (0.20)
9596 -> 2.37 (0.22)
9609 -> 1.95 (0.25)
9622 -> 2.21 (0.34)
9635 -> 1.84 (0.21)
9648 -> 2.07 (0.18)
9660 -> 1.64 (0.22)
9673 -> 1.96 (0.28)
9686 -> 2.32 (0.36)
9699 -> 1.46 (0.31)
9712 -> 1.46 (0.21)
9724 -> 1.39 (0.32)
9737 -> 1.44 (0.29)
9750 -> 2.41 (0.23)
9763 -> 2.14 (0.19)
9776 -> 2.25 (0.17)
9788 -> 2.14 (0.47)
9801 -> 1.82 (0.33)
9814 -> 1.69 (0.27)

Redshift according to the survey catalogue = 0.137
